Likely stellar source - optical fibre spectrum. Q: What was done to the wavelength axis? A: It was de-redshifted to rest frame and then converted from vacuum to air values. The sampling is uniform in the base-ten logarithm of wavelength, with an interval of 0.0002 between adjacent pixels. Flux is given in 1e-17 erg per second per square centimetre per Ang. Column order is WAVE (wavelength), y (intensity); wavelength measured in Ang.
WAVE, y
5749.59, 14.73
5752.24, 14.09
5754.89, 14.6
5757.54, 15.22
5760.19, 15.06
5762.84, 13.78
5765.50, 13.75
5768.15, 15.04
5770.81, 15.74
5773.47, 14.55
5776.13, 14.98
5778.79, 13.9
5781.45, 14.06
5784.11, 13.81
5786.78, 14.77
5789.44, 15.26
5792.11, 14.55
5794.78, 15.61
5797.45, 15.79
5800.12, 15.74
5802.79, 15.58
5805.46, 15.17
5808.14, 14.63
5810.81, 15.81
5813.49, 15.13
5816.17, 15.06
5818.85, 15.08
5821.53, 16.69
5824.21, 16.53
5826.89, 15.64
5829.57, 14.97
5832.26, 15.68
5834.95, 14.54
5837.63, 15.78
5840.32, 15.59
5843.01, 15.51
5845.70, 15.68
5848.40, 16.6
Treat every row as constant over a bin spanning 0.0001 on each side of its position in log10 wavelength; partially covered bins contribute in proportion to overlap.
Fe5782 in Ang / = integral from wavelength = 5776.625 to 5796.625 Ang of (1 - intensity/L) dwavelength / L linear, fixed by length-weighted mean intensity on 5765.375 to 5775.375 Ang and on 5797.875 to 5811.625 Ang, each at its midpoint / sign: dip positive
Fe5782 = 0.7 Ang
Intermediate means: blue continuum 14.9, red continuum 15.4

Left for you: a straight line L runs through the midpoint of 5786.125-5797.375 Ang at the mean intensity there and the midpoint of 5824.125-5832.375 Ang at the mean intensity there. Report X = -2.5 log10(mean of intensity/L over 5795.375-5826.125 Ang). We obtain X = -0.01 mag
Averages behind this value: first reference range 15.1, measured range 15.6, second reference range 15.6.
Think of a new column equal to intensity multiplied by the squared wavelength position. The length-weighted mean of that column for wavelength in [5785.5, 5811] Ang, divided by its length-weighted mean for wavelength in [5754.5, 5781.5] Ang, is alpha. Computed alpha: 1.05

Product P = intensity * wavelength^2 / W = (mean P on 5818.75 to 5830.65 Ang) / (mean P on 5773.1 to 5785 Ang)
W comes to 1.1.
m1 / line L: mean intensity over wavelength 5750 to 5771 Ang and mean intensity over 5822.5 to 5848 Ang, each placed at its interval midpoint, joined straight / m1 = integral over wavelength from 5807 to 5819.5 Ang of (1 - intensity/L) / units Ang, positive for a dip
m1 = 0.1 Ang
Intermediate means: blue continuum 14.6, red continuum 15.6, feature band 15.2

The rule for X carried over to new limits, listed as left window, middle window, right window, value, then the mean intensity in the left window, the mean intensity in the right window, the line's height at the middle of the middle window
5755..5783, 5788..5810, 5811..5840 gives -0.02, 14.6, 15.5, 15.1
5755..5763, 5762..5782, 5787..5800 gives 0.04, 14.8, 15.3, 15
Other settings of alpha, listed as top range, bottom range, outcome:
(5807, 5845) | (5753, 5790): 1.08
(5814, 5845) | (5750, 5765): 1.10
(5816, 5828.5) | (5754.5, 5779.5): 1.10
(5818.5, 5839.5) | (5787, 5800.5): 1.03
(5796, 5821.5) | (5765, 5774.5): 1.05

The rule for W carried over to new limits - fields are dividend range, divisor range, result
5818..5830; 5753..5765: 1.11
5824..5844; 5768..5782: 1.07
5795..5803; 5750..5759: 1.09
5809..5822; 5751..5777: 1.07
